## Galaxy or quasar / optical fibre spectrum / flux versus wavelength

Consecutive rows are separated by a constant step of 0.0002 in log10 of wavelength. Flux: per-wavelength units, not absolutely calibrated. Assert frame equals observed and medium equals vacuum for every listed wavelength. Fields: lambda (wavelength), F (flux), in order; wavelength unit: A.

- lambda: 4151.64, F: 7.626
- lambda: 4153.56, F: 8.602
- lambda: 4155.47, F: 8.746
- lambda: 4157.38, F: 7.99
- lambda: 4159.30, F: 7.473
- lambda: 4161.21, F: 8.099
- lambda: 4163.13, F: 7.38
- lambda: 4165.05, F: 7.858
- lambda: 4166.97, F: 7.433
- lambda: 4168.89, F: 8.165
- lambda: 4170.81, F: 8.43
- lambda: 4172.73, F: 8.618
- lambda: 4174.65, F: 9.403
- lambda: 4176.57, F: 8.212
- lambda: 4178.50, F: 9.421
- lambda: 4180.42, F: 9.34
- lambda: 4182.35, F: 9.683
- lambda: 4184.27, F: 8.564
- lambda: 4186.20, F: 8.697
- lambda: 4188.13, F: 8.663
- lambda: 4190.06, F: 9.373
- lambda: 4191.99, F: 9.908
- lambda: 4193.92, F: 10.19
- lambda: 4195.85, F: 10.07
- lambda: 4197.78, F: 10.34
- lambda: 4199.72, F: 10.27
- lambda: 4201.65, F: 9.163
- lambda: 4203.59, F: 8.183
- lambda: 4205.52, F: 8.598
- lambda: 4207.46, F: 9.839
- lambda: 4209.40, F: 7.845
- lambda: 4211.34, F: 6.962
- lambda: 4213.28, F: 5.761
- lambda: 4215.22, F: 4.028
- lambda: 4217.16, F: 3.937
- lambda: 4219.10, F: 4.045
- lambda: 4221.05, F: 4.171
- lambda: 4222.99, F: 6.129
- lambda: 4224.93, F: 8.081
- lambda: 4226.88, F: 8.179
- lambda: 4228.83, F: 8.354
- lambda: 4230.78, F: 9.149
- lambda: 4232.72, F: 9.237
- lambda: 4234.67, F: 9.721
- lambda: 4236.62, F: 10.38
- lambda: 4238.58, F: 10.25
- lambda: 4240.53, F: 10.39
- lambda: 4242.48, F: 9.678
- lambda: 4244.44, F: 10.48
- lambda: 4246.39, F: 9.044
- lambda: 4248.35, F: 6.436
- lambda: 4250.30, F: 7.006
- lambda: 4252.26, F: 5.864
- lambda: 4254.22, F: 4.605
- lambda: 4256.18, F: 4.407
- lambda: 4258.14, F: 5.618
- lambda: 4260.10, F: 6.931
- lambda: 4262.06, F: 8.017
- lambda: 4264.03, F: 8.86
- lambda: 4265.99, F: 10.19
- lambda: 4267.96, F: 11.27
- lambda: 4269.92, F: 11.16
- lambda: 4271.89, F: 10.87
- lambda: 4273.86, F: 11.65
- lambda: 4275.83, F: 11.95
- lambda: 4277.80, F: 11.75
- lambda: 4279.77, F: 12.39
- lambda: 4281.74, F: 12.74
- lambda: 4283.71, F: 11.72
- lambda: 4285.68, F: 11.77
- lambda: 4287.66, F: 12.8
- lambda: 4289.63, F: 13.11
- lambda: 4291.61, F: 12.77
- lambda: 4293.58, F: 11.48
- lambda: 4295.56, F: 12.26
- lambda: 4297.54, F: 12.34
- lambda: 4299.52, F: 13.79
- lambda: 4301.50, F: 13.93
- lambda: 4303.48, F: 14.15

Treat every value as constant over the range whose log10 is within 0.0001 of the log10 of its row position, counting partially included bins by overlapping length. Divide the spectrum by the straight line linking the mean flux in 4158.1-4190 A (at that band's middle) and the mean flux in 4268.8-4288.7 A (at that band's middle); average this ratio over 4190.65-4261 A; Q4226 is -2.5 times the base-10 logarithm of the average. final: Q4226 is 0.27 mag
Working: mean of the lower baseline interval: 8.49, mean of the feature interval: 7.87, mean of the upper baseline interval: 11.9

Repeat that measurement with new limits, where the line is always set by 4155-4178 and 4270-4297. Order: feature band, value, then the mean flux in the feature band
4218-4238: 0.302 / 7.77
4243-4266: 0.467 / 7.21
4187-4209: -0.029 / 9.46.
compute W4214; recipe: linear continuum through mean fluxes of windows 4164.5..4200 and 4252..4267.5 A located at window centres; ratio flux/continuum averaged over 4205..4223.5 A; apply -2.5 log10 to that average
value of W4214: 0.33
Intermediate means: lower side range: 9.08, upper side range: 7.01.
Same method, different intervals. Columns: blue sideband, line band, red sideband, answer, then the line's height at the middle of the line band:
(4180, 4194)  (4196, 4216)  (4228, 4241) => 0.14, 9.4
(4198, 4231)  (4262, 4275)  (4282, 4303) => 0.05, 11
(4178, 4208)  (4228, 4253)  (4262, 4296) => 0.18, 10.6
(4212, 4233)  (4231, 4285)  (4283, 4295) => 0.01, 9.54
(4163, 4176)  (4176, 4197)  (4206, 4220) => -0.25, 7.42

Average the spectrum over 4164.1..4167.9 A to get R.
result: 7.64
